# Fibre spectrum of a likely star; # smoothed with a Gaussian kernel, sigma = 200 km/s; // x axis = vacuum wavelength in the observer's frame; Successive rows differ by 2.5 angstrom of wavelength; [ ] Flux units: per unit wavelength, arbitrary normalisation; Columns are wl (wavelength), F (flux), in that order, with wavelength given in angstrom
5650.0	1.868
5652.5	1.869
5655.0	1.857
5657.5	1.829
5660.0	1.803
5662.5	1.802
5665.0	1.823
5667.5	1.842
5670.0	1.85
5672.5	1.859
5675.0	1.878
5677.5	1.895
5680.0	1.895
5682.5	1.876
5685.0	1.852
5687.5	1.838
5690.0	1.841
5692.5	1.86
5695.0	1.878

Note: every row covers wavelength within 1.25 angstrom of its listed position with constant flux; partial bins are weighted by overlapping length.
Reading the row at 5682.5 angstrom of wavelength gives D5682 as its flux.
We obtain 1.876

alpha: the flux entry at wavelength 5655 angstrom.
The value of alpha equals 1.857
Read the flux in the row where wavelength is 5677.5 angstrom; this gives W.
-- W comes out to 1.895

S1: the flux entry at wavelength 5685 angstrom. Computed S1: 1.852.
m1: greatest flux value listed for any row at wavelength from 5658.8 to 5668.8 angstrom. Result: 1.842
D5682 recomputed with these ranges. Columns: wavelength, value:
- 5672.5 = 1.859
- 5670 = 1.85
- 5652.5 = 1.869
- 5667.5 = 1.842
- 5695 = 1.878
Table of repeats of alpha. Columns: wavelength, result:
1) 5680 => 1.895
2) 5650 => 1.868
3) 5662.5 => 1.802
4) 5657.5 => 1.829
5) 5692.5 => 1.86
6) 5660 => 1.803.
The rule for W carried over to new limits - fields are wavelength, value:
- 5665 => 1.823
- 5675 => 1.878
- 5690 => 1.841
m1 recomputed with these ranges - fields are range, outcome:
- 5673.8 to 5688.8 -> 1.895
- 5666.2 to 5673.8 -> 1.859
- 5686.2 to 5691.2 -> 1.841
